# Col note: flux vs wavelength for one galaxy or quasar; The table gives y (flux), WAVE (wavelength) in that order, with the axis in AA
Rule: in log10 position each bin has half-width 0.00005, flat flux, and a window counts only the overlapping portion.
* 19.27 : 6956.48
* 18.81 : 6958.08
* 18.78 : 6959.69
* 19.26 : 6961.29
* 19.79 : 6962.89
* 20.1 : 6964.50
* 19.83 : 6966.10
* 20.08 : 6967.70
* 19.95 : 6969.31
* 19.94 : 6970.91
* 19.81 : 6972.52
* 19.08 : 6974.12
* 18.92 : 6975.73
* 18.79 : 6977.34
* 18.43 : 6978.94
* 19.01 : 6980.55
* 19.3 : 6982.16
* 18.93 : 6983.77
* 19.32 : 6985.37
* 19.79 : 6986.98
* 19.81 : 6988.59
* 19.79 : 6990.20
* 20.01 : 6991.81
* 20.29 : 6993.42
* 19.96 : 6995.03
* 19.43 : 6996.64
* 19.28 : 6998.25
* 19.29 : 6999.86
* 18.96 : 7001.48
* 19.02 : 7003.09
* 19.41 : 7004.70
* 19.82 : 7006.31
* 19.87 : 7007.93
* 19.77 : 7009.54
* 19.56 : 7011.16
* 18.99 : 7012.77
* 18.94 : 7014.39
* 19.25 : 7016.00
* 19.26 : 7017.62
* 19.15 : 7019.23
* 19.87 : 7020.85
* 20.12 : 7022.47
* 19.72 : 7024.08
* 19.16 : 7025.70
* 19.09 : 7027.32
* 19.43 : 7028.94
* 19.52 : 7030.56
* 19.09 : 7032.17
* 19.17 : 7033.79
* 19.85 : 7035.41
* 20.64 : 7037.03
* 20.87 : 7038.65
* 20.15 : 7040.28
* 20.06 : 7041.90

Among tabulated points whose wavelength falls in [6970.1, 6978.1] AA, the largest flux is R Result 19.94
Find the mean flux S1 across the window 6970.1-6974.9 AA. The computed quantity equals 19.6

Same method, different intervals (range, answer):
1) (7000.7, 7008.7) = 19.4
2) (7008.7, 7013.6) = 19.4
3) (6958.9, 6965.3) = 19.5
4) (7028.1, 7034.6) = 19.3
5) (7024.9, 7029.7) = 19.2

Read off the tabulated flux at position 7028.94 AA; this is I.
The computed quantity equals 19.43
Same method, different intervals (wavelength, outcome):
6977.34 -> 18.79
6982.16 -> 19.3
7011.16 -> 19.56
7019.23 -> 19.15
